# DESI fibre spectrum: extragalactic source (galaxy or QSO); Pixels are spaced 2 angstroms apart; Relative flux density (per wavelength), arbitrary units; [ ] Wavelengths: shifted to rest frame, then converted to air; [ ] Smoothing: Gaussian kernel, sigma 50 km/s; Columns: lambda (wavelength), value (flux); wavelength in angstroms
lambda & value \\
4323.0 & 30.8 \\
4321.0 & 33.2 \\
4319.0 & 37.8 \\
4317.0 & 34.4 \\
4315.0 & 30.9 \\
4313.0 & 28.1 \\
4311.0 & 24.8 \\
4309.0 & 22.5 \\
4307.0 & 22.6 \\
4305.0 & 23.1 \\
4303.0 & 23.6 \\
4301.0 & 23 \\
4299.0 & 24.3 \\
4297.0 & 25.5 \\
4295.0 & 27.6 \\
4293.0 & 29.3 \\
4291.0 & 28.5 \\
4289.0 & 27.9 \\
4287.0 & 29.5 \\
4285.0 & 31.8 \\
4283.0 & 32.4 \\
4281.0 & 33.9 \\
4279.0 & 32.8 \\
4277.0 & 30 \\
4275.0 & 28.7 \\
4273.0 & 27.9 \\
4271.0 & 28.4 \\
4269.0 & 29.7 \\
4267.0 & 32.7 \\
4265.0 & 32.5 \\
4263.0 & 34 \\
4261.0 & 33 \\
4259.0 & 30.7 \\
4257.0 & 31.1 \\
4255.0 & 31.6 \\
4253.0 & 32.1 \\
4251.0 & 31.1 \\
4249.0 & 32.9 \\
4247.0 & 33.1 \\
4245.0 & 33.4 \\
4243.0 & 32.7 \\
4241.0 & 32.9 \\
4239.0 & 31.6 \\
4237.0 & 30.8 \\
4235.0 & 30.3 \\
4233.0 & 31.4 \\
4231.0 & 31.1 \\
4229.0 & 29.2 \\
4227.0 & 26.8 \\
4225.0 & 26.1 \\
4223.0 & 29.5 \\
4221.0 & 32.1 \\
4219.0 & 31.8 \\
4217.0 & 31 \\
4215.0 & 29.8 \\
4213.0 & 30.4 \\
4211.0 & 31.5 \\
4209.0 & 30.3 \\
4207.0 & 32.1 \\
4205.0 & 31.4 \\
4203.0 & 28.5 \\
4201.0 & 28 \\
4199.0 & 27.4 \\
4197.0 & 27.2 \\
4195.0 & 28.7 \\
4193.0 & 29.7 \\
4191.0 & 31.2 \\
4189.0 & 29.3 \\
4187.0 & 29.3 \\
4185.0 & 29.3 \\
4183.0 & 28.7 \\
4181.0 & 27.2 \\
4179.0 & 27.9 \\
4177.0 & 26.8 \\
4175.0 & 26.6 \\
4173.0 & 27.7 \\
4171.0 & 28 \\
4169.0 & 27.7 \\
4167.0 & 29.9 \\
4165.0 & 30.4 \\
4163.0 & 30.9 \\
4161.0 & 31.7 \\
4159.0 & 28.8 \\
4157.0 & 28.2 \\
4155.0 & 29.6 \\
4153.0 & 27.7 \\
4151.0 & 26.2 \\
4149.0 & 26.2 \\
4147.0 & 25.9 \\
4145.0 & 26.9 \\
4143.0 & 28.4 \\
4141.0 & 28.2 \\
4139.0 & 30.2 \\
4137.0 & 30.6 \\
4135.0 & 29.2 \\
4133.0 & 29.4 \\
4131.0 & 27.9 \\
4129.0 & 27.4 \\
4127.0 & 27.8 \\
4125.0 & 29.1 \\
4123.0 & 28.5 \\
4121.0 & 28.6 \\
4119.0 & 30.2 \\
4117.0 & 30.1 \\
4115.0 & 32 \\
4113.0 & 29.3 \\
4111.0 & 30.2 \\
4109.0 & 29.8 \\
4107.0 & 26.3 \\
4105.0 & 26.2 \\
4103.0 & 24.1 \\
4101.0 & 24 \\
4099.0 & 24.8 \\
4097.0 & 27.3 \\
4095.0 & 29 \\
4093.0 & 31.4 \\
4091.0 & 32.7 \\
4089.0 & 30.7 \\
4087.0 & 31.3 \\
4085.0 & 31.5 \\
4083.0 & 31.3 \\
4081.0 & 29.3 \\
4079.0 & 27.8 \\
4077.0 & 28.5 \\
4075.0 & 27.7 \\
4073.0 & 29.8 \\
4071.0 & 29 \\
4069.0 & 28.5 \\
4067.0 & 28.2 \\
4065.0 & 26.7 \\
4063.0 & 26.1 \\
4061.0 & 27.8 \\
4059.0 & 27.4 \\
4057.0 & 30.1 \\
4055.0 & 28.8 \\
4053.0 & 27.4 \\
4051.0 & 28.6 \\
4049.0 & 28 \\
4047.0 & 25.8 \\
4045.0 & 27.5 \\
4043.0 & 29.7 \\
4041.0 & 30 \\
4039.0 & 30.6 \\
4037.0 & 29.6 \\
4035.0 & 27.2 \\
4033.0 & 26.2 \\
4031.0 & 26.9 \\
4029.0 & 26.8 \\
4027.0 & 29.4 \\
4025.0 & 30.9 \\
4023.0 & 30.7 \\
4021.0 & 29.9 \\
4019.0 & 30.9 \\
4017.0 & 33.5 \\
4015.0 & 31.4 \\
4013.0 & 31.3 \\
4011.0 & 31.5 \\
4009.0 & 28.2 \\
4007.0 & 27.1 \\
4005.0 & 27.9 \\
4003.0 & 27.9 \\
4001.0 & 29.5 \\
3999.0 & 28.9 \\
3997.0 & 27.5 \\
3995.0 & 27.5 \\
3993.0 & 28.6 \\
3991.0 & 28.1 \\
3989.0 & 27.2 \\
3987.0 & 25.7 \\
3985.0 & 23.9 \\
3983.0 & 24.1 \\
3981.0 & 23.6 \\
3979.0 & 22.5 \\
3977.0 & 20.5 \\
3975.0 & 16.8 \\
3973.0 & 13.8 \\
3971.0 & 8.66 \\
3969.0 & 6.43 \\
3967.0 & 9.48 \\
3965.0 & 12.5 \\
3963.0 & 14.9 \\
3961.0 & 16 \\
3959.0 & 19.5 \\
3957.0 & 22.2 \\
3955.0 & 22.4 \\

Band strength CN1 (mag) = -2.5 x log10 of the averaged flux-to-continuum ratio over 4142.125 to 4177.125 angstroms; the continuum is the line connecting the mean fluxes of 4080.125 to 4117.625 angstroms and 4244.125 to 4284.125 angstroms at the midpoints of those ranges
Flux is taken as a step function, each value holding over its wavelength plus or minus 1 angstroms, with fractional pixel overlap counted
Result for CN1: 0.06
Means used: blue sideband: 29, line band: 28.2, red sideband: 31.6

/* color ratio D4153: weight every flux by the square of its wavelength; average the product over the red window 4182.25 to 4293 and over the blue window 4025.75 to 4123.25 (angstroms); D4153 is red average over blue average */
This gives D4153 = 1.2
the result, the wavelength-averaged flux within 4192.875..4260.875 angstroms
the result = 30.6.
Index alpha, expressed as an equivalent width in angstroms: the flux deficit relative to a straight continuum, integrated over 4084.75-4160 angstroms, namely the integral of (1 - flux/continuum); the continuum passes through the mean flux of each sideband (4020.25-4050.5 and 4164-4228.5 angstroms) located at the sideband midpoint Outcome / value 0.9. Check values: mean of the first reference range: 28.6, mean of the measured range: 28.5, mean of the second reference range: 29.1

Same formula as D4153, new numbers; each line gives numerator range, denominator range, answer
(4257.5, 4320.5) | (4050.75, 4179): 1.11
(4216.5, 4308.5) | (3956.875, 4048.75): 1.35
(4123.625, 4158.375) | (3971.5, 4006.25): 1.23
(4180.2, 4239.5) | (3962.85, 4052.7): 1.28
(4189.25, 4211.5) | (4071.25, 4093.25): 1.04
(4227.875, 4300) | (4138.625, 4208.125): 1.12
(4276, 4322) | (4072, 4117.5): 1.09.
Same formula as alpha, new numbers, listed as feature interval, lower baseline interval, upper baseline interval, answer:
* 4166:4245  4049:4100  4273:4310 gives -4.17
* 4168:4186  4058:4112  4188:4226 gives 1.03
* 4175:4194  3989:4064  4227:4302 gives 0.76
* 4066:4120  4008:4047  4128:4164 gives 0.06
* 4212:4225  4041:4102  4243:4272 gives 0.33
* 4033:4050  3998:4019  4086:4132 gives 0.57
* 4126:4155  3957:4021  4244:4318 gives -1.62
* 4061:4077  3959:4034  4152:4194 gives -1.07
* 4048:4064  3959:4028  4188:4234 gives -1.36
